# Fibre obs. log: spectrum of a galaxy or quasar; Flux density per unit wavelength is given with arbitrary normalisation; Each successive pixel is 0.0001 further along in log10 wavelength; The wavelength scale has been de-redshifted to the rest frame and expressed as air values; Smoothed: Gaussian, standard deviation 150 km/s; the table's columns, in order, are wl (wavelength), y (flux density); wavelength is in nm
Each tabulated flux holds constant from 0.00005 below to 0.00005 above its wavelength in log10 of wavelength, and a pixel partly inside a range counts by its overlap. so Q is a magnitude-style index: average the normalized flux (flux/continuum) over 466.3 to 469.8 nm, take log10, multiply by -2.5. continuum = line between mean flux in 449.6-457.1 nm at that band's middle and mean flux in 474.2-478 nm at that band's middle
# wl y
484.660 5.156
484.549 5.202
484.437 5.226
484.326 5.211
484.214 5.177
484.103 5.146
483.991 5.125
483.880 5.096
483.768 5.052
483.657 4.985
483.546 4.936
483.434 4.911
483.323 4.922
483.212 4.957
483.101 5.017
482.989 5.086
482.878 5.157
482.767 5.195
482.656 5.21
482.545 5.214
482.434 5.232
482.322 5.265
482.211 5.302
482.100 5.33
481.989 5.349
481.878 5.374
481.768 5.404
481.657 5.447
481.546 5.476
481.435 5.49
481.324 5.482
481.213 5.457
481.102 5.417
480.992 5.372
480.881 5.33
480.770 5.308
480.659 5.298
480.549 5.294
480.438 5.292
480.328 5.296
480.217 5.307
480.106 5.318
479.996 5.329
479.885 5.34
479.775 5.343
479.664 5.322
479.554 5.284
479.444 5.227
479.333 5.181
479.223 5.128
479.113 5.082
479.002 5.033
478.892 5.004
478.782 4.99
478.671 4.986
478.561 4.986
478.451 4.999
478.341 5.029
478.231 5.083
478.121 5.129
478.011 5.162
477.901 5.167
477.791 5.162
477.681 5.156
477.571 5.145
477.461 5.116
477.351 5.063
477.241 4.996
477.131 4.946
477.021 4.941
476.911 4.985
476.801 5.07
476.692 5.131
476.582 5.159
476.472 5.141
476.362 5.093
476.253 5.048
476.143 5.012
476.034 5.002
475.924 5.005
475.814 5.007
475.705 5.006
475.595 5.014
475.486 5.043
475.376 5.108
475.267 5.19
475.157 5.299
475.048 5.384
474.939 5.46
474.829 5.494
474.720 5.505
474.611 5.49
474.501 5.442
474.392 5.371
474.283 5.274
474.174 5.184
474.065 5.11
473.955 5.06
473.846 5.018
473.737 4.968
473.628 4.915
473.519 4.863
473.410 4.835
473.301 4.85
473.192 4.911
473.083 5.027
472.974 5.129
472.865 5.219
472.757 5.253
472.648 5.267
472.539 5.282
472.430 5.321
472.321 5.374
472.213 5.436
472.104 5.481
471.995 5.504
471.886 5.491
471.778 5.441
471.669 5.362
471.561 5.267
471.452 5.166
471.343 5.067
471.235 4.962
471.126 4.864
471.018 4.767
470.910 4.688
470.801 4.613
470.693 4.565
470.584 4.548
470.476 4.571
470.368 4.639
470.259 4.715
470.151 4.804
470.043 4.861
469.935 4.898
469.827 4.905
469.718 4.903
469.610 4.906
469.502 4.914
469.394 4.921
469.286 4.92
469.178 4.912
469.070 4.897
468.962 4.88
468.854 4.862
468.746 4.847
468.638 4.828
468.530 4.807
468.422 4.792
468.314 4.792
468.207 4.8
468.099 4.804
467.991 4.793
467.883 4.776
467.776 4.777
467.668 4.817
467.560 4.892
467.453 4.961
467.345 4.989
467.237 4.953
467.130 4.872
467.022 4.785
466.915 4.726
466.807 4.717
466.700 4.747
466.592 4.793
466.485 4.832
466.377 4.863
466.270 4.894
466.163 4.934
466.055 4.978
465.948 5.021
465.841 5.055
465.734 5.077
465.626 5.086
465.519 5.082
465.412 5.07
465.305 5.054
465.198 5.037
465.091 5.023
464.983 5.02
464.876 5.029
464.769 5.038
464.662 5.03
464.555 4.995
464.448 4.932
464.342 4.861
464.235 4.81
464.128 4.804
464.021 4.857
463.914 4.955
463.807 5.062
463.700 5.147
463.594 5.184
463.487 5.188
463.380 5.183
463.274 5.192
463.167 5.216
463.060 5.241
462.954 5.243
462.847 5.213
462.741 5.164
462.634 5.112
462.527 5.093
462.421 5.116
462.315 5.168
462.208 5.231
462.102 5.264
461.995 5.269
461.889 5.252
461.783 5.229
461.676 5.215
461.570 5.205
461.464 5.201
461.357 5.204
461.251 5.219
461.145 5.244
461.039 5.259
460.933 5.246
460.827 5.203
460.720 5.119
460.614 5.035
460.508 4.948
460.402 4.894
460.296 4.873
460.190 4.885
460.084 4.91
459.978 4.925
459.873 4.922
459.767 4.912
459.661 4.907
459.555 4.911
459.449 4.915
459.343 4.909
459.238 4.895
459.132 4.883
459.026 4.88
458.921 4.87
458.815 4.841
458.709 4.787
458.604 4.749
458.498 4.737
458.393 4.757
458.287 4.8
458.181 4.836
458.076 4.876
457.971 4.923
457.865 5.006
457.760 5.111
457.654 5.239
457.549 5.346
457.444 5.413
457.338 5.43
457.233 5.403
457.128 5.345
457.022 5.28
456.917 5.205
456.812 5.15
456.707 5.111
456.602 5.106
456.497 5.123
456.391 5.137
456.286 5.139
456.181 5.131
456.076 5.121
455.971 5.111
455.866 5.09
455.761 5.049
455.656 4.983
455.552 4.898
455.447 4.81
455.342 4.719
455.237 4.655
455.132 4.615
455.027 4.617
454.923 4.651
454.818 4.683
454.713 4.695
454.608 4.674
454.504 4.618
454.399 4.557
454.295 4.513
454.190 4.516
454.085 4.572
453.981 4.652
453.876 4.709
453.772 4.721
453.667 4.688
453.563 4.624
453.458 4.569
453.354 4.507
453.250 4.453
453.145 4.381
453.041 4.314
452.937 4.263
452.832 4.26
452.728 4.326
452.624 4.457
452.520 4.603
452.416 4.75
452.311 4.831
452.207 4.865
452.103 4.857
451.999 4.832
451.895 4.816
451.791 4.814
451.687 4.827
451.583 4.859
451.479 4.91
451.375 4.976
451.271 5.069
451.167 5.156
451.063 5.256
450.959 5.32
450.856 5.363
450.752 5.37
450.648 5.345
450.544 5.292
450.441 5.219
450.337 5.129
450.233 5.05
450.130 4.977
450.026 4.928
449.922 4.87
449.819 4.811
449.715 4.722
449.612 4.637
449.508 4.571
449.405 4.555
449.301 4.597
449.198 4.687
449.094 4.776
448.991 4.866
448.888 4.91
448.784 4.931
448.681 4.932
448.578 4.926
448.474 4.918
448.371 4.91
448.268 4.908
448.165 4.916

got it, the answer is 0.04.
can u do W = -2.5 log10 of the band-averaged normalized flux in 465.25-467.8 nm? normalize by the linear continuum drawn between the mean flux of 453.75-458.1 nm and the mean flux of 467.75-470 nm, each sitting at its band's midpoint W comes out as -0.010 mag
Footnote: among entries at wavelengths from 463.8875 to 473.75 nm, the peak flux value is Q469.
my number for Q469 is 5.504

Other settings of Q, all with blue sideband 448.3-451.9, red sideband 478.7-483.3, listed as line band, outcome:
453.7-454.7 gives 0.08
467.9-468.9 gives 0.07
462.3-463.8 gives -0.02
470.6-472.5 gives 0.01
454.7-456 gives 0.04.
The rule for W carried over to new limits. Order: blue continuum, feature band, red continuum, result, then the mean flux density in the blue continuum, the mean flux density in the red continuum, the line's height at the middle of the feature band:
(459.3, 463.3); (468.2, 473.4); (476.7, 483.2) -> 0.04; 5.11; 5.21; 5.16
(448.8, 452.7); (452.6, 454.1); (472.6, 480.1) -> 0.10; 4.91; 5.13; 4.93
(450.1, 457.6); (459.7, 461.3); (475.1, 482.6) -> -0.02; 4.89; 5.19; 4.97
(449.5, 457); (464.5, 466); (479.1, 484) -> -0.01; 4.84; 5.25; 5.01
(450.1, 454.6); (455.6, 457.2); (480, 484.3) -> -0.06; 4.79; 5.24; 4.85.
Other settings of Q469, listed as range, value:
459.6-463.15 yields 5.269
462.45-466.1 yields 5.243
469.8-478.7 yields 5.505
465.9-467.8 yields 5.021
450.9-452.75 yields 5.32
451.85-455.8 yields 5.049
